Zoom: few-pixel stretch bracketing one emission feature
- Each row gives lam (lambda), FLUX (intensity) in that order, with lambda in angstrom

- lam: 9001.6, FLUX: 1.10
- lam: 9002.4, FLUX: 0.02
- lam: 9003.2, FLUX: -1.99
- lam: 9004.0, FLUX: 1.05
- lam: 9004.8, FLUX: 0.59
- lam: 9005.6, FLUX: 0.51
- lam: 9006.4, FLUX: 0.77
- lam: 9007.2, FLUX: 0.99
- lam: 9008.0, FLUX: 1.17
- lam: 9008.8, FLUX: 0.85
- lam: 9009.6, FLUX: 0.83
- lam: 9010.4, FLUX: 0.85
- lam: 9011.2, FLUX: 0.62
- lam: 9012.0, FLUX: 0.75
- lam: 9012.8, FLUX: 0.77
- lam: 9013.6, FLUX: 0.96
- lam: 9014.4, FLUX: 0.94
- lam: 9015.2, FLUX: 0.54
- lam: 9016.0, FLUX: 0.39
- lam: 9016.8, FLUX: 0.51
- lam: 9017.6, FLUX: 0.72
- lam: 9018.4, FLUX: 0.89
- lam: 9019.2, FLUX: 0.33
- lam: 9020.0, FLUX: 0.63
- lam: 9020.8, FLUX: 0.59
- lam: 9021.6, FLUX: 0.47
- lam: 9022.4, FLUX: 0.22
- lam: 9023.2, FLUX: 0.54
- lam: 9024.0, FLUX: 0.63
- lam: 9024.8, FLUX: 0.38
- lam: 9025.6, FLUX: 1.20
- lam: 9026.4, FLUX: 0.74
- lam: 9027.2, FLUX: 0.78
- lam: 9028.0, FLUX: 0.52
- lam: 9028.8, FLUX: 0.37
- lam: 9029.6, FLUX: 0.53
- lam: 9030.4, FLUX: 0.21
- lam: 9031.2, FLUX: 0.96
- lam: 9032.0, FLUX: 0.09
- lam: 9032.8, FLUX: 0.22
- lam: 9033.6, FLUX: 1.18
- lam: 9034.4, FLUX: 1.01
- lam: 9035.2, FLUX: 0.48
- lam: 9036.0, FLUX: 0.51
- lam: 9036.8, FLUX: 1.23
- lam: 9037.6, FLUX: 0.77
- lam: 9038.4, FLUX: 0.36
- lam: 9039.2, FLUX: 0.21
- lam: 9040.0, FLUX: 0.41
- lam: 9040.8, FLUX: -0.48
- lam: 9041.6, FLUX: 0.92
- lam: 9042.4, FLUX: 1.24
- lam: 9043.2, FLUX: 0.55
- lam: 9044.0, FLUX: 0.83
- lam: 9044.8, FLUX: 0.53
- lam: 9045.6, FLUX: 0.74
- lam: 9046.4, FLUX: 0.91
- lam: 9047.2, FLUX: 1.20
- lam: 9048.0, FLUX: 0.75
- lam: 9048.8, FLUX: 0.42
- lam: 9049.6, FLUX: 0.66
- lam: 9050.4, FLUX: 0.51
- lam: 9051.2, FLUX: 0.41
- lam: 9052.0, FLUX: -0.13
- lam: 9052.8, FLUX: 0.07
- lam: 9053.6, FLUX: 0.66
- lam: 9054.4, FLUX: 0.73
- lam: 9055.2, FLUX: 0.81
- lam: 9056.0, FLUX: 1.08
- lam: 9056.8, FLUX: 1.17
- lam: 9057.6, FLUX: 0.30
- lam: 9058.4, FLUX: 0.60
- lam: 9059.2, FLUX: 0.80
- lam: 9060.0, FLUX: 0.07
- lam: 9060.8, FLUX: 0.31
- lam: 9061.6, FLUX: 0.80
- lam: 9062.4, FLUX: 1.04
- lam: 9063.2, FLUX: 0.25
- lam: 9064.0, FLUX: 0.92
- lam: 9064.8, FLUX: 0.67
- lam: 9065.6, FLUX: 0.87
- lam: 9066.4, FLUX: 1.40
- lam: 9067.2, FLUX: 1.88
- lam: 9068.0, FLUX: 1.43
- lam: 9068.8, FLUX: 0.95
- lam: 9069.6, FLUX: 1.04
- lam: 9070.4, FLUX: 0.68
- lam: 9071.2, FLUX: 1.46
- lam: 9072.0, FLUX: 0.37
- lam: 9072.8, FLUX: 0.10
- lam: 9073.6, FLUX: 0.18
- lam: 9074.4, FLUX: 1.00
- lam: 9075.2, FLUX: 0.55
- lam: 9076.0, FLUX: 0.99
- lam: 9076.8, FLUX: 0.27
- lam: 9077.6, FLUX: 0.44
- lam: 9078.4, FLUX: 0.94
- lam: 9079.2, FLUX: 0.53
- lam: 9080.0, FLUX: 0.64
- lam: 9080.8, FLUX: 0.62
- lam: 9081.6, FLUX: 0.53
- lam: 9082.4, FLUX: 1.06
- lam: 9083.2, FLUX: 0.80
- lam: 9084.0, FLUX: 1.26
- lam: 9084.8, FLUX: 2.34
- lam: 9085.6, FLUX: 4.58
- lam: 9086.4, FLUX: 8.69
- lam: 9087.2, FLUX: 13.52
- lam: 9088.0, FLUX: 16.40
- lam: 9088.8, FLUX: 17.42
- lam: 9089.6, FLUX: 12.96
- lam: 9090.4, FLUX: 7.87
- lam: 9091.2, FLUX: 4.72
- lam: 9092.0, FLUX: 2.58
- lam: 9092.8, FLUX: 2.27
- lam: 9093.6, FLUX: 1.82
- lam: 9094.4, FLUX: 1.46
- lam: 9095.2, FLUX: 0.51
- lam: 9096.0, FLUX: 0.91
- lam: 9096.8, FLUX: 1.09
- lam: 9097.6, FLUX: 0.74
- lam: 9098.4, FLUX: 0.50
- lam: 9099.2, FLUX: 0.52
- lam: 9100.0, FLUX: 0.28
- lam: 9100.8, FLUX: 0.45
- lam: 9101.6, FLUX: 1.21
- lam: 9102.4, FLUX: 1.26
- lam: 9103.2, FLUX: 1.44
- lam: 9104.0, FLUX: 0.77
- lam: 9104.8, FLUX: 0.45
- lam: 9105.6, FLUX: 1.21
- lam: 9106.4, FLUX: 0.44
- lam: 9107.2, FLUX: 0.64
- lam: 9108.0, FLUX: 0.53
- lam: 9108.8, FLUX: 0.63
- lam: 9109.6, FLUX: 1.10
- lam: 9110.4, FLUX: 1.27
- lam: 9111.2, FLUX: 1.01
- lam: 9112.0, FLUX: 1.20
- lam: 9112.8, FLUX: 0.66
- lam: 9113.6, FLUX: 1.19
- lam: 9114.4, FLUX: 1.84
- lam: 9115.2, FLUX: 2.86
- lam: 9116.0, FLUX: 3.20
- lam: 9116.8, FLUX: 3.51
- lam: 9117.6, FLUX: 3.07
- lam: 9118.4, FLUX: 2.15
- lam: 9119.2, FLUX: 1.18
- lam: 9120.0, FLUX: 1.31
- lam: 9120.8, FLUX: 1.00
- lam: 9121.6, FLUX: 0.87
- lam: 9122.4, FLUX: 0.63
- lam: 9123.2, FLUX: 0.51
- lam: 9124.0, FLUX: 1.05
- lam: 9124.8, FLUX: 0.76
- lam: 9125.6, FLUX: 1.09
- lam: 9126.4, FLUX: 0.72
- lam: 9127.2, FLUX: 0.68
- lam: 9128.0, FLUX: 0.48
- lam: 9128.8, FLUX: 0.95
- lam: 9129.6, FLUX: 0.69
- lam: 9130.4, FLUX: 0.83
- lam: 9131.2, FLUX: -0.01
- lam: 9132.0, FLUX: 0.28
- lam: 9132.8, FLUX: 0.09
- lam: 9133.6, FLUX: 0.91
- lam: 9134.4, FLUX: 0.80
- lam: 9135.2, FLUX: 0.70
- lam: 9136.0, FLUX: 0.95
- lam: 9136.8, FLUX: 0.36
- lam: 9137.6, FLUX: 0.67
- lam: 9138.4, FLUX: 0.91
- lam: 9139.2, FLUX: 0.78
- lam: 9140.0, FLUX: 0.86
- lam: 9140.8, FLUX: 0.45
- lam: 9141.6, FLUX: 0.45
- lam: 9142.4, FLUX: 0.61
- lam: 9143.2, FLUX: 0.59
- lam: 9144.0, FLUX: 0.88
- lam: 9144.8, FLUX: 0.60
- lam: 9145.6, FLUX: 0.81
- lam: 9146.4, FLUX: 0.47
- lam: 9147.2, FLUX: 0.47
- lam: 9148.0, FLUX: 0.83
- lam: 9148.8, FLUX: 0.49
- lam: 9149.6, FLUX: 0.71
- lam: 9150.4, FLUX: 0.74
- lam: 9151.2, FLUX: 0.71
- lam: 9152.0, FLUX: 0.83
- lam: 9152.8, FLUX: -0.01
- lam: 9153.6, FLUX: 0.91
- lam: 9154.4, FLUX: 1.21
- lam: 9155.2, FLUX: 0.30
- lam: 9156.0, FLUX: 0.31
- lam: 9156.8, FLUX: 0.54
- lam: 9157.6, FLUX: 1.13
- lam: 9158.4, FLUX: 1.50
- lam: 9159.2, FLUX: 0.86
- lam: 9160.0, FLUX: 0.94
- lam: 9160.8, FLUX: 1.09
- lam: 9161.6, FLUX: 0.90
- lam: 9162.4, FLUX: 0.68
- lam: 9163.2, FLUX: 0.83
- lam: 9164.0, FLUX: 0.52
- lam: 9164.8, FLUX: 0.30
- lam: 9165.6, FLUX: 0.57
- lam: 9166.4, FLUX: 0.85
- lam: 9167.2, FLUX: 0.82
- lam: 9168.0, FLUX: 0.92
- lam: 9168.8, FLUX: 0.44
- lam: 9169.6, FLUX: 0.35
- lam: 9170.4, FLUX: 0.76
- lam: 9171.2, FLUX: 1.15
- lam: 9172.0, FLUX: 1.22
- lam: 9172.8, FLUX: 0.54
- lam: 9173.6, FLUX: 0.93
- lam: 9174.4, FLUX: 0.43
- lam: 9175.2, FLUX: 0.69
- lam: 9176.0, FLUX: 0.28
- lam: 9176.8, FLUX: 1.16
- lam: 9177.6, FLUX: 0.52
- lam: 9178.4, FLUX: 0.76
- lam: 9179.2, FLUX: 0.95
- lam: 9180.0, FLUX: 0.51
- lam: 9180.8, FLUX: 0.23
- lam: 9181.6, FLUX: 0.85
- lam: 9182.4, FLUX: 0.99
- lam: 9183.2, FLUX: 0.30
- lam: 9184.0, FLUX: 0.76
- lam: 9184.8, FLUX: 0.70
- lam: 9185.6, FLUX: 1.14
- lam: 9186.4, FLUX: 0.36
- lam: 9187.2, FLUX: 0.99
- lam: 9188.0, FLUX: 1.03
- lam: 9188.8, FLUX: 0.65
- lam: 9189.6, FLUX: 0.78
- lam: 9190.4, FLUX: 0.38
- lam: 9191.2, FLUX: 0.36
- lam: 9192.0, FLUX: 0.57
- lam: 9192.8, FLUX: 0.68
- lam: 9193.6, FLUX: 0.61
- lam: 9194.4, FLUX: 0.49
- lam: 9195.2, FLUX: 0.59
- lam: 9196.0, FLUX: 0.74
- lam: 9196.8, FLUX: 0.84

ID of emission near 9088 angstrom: H-alpha 6563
